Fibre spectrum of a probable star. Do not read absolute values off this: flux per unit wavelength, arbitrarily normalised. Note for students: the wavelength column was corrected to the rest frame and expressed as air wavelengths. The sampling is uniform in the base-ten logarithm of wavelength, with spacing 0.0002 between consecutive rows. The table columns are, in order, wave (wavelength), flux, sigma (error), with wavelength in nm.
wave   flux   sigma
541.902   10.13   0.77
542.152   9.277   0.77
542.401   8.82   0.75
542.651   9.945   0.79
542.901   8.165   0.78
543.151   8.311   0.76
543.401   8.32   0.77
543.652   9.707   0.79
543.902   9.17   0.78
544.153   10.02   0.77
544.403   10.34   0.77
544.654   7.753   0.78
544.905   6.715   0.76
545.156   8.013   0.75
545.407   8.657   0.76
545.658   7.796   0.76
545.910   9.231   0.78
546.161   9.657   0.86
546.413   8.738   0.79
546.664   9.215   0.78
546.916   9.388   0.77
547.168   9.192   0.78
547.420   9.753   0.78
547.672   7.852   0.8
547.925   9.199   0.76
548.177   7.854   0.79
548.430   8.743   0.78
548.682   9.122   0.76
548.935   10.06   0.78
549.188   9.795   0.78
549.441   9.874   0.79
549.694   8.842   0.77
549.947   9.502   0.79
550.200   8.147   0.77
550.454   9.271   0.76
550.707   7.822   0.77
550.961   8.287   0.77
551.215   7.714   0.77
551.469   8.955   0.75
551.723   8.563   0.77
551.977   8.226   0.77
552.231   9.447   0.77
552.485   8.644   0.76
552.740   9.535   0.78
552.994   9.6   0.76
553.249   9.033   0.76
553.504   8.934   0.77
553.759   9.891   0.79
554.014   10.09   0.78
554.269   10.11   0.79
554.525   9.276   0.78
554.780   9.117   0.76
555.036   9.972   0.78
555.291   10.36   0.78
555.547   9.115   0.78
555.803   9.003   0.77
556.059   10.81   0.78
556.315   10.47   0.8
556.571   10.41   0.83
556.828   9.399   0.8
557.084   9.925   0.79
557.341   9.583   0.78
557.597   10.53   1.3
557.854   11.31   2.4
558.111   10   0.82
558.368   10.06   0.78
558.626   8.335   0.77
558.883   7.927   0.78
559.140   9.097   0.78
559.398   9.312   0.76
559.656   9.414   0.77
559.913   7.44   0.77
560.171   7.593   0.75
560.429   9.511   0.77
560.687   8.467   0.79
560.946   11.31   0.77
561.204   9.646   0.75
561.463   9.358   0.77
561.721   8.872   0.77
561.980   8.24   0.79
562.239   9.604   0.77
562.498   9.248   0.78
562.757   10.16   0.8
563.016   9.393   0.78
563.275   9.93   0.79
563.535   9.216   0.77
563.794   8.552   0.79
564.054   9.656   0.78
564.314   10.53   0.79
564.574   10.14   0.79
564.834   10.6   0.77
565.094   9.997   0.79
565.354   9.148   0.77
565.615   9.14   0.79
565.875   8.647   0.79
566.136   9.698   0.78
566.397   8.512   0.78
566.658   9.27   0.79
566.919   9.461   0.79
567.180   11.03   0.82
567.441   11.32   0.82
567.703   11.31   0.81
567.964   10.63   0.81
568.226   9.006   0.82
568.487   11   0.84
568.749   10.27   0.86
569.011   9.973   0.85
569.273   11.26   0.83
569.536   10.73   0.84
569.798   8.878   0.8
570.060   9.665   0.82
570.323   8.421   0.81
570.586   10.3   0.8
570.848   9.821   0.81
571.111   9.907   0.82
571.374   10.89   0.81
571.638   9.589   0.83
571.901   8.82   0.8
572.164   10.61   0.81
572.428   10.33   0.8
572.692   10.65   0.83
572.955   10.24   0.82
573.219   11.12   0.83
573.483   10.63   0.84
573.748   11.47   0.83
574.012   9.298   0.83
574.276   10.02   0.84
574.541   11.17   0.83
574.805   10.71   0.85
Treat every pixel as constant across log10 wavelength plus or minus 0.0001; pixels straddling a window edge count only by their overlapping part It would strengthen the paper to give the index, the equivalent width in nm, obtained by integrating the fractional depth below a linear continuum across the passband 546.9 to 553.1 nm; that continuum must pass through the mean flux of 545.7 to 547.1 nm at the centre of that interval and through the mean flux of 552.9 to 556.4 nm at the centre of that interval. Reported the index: 0.30 nm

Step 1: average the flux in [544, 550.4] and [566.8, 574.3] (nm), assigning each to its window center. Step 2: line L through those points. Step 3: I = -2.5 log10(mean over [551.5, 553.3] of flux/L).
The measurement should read 0.03 mag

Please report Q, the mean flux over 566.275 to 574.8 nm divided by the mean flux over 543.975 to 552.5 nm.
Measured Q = 1.2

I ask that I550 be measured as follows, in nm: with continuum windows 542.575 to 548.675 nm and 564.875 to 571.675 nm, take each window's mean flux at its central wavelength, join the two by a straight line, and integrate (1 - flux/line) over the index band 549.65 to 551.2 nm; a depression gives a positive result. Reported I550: 0.08 nm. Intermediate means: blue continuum 8.82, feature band 8.57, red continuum 9.93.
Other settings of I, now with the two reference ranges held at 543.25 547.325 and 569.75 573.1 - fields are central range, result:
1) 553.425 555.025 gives -0.046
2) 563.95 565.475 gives -0.044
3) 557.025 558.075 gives -0.109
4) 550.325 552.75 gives 0.063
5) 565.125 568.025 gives -0.013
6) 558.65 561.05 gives 0.070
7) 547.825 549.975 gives -0.023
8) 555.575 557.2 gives -0.073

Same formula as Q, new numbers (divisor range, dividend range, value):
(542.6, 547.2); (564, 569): 1.13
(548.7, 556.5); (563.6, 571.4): 1.07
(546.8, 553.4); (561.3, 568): 1.08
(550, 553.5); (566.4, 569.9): 1.17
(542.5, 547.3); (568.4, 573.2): 1.14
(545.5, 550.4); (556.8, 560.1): 1.04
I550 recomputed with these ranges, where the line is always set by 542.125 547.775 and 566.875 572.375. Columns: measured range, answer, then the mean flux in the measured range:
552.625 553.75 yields 0.00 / 9.34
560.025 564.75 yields 0.17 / 9.42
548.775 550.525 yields -0.05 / 9.35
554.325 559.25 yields -0.13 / 9.73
